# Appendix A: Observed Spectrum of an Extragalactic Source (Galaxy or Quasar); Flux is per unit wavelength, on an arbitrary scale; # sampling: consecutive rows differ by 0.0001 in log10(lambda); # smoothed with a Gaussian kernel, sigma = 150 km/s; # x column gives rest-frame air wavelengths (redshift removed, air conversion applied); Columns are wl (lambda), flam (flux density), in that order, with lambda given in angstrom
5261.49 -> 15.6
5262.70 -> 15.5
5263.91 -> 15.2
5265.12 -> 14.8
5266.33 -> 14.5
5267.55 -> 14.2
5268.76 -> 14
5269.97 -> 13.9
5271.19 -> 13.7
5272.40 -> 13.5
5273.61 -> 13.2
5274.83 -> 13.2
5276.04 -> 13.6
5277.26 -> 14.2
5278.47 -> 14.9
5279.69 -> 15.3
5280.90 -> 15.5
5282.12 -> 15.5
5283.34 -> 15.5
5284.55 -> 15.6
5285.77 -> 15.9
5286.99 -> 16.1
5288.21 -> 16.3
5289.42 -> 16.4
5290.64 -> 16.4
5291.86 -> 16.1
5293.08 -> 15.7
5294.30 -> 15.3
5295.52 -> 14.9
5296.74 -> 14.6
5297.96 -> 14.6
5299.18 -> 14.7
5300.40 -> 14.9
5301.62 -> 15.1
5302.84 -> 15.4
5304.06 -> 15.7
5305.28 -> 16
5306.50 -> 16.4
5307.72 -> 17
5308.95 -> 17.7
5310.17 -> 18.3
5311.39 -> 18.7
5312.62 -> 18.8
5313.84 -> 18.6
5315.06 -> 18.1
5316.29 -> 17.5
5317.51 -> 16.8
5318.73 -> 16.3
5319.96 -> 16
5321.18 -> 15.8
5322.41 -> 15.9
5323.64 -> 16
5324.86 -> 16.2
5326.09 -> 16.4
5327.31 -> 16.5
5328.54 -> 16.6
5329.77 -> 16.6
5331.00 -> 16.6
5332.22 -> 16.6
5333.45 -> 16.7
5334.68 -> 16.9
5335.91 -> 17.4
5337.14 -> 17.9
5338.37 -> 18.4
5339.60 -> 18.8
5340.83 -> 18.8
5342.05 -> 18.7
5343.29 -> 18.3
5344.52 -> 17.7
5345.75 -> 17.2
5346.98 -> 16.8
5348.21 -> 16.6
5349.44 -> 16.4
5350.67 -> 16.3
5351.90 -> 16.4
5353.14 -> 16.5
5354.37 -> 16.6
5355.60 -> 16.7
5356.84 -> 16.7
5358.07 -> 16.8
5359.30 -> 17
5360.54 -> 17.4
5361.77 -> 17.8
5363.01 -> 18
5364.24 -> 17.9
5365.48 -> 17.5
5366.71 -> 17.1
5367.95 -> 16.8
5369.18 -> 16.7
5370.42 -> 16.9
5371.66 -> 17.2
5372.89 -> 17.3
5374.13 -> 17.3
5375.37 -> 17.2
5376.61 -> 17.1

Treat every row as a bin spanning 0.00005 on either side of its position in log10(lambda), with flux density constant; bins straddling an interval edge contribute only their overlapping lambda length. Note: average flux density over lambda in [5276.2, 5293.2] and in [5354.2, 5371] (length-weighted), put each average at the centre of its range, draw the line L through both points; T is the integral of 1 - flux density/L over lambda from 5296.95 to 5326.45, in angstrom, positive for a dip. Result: -0.7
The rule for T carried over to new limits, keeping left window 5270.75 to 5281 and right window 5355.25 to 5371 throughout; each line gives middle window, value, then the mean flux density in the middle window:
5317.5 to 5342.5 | -1.5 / 16.9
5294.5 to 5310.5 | -0.8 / 15.7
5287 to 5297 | -0.8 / 15.8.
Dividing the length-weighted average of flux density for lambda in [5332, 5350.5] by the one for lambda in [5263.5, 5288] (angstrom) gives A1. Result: 1.2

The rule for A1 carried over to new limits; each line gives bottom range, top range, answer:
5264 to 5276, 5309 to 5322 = 1.25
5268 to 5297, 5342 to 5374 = 1.14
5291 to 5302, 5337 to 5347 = 1.20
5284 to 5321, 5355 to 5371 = 1.05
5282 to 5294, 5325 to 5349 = 1.09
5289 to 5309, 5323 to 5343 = 1.10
